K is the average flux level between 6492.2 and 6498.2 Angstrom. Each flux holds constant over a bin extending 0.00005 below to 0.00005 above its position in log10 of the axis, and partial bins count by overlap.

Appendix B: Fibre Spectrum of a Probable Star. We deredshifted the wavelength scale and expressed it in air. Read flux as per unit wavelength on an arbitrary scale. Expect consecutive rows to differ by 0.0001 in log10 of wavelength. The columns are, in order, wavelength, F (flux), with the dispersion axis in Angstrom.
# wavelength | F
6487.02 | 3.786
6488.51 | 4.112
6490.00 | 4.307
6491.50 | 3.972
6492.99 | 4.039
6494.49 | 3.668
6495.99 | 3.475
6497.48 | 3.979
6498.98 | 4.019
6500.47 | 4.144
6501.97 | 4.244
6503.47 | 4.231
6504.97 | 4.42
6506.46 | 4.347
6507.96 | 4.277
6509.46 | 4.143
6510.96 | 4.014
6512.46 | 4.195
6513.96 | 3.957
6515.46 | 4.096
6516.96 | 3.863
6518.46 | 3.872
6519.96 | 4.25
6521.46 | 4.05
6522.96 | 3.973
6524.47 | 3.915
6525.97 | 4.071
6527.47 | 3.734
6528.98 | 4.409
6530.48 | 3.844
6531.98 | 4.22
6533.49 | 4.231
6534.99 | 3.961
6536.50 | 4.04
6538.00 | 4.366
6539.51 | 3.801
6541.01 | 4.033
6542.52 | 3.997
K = 3.79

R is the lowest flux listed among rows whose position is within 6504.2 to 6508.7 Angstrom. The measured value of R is 4.277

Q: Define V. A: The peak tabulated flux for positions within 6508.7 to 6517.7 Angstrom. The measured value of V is 4.195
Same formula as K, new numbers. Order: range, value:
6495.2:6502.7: 3.97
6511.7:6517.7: 4.03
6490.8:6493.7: 4.01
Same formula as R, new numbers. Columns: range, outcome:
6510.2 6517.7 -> 3.863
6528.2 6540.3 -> 3.801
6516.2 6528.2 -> 3.734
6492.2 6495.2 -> 3.668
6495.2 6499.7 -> 3.475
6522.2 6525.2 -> 3.915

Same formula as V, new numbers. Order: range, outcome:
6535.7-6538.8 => 4.366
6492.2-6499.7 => 4.039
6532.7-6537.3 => 4.231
